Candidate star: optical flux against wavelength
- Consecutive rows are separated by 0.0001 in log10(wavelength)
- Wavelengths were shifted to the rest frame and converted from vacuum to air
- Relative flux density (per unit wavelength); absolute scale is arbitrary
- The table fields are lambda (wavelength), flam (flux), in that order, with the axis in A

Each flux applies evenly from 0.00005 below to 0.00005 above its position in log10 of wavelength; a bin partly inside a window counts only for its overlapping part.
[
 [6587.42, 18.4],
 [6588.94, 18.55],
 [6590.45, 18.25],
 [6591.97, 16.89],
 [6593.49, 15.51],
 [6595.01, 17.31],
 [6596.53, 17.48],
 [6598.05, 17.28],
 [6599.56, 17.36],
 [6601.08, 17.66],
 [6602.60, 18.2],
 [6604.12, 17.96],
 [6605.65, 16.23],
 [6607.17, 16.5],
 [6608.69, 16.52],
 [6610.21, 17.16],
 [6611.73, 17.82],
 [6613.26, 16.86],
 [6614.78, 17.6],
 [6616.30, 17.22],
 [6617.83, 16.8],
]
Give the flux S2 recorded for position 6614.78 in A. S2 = 17.6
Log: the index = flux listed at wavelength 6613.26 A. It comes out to 16.86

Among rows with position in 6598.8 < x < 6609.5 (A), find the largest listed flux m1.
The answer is 18.2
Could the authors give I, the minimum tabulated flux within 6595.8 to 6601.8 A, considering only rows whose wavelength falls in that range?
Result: 17.28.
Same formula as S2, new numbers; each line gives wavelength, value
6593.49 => 15.51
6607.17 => 16.5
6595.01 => 17.31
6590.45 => 18.25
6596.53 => 17.48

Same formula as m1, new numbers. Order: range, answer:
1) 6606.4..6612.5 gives 17.82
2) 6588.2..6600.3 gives 18.55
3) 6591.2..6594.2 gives 16.89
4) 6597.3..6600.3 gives 17.36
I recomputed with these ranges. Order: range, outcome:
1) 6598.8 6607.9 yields 16.23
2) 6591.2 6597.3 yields 15.51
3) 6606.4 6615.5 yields 16.5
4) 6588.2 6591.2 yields 18.25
